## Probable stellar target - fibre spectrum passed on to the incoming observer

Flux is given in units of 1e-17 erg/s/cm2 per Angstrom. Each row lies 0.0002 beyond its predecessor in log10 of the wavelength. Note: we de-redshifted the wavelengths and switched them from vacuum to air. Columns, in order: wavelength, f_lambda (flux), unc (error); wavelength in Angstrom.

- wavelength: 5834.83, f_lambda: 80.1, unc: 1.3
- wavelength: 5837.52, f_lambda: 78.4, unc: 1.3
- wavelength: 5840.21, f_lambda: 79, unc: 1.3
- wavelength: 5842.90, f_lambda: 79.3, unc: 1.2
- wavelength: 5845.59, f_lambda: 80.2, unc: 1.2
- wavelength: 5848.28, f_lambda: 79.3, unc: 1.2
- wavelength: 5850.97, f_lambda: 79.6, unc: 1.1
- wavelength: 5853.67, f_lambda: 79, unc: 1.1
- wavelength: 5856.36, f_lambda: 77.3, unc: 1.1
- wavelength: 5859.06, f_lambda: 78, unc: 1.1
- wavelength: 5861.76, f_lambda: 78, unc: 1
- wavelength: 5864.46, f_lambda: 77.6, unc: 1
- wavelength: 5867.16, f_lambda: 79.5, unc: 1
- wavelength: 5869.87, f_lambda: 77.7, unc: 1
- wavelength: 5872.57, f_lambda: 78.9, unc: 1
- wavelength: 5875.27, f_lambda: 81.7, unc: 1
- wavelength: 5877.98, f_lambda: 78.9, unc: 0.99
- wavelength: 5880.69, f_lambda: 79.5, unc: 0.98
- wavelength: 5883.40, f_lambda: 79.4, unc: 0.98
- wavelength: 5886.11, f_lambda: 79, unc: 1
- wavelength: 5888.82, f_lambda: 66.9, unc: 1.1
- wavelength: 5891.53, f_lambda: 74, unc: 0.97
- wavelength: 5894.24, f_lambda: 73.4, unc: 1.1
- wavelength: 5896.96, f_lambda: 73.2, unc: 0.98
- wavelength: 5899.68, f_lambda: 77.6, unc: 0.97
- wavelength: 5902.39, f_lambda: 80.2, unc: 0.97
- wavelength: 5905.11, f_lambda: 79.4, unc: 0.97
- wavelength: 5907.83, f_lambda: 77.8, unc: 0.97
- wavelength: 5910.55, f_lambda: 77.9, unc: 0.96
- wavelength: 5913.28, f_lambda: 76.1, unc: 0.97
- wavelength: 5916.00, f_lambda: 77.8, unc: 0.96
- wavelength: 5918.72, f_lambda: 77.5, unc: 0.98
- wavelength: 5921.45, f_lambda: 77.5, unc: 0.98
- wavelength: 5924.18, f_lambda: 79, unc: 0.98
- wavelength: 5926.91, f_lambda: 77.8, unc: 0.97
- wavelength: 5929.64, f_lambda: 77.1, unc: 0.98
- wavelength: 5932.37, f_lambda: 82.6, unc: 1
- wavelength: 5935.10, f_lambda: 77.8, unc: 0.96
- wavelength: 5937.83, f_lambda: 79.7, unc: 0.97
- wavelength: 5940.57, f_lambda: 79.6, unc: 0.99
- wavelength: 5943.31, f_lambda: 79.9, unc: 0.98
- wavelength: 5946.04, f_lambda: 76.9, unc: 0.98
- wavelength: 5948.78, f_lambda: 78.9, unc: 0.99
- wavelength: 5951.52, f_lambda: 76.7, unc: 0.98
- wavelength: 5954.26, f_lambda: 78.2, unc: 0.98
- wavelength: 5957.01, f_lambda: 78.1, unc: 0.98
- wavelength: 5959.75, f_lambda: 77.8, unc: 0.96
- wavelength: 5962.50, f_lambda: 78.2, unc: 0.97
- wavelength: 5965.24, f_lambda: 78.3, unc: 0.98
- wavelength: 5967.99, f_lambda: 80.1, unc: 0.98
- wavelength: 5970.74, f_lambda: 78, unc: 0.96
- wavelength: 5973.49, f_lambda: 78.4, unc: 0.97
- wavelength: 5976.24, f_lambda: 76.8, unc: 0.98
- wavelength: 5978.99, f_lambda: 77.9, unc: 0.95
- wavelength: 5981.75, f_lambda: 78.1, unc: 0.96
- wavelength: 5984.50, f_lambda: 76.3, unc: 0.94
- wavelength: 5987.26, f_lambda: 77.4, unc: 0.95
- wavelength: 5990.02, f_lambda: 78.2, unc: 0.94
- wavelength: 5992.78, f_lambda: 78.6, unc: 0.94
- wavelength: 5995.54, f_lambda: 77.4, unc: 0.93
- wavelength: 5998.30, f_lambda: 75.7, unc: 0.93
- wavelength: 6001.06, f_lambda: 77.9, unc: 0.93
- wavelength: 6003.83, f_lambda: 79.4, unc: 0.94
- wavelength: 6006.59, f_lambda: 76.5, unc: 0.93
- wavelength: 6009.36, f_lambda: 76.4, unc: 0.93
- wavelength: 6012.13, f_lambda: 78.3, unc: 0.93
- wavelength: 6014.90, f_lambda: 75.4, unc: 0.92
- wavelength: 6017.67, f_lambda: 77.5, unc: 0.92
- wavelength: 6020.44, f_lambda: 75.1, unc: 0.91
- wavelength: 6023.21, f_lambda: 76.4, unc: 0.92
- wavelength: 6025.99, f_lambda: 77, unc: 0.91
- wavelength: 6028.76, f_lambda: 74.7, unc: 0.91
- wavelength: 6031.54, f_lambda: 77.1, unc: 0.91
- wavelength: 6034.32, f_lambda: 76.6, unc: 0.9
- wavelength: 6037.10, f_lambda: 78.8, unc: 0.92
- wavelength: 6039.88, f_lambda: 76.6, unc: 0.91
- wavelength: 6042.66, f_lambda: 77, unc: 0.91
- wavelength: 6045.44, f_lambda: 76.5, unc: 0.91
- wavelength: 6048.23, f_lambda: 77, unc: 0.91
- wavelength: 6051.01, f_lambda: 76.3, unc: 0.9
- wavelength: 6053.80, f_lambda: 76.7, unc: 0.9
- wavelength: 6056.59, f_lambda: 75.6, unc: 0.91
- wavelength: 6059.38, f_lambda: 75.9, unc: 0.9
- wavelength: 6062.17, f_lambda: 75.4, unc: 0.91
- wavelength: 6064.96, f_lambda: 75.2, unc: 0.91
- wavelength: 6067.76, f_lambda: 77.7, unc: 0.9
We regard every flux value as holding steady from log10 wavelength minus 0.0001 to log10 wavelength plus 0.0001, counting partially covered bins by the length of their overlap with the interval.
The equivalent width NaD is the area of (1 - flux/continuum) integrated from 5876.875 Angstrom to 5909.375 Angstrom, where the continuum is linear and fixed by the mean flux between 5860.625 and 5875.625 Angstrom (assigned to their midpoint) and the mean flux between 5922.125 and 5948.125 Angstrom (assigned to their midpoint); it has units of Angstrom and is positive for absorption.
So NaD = 0.9 Angstrom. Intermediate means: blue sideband 78.7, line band 76.6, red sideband 78.9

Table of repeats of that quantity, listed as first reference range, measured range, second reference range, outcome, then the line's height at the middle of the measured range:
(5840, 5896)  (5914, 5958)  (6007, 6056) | -0.6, 77.4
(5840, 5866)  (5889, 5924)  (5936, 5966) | 0.9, 78.5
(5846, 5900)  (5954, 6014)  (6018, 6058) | -0.7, 76.9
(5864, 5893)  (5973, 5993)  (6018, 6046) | -0.2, 76.9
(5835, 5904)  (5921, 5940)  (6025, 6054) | -0.3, 77.5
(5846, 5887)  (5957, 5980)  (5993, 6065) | -0.2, 77.5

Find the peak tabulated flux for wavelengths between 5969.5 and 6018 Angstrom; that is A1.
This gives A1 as 79.4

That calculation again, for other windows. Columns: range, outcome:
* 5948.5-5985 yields 80.1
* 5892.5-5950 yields 82.6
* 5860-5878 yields 81.7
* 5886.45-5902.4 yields 80.2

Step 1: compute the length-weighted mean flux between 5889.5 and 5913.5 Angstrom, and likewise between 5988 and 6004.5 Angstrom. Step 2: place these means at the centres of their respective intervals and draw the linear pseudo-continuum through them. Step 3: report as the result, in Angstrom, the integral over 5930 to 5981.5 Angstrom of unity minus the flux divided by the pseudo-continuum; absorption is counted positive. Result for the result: -0.9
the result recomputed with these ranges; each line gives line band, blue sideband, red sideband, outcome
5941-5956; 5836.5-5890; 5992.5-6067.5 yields -0.1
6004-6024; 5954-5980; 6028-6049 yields 0.2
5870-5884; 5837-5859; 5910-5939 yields -0.1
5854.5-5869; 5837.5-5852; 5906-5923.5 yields 0.2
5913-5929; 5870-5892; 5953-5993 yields 0.0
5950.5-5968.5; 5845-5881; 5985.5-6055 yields -0.1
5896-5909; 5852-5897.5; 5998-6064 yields -0.1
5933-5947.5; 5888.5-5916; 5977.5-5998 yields -0.4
